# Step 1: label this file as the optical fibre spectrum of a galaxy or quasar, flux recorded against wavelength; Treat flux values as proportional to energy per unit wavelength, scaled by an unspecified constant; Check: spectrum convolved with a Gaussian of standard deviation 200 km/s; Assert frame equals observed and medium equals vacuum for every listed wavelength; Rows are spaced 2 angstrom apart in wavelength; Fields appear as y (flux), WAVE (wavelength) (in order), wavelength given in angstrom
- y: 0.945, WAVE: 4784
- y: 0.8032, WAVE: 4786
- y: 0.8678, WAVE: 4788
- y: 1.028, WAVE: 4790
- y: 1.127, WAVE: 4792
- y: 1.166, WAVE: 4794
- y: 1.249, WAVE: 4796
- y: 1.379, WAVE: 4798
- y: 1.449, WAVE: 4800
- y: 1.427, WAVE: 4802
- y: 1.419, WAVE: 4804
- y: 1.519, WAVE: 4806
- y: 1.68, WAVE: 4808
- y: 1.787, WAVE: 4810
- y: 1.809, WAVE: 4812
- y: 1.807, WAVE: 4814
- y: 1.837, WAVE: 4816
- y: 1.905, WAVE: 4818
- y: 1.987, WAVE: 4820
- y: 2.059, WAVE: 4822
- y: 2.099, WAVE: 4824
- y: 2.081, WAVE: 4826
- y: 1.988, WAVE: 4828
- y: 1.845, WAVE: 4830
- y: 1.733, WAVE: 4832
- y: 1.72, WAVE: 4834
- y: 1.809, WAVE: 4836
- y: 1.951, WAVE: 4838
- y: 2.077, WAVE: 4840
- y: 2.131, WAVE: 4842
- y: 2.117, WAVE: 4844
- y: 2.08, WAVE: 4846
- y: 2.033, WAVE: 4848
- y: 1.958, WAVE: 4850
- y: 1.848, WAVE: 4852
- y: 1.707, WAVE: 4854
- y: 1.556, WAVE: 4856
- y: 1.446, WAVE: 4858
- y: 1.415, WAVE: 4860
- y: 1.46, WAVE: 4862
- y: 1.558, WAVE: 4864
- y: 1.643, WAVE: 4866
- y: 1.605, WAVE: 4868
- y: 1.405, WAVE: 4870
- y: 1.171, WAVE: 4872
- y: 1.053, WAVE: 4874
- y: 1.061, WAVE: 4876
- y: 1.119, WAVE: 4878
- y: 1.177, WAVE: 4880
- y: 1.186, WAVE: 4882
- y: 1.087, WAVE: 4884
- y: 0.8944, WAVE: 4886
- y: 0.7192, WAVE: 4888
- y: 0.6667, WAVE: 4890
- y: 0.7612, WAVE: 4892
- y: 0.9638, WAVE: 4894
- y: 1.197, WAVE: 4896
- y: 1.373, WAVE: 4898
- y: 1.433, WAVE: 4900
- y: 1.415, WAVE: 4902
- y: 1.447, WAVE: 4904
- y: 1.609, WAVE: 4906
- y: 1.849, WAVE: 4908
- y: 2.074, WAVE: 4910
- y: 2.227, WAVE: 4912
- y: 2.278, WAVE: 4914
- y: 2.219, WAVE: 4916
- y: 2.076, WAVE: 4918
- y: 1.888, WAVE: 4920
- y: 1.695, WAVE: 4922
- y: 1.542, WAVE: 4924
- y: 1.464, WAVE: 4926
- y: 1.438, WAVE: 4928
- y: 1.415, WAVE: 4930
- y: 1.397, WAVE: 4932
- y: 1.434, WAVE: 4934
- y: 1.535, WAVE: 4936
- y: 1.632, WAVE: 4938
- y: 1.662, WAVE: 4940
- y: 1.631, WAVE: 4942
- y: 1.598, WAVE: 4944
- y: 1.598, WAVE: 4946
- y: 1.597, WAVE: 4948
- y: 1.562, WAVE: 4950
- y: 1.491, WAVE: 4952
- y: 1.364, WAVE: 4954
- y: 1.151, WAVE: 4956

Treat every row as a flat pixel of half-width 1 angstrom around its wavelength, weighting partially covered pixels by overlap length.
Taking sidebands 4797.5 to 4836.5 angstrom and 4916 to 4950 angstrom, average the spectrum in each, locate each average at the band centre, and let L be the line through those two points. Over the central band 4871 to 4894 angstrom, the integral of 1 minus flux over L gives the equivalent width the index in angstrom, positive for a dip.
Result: 9.50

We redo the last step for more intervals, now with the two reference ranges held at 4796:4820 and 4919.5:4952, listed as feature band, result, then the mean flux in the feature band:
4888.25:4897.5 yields 3.95 angstrom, 0.908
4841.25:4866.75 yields -2.43 angstrom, 1.76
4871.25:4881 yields 2.94 angstrom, 1.11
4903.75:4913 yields -1.74 angstrom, 1.87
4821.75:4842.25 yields -4.06 angstrom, 1.94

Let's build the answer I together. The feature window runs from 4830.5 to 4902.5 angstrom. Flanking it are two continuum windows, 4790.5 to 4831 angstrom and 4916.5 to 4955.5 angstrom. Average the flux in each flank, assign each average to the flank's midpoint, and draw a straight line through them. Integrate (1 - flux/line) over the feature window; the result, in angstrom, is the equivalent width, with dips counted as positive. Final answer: 7.7 angstrom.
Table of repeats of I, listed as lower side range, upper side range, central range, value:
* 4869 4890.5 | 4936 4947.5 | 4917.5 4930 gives -1.7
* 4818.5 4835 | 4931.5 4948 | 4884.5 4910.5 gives 7.0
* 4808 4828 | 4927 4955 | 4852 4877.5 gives 4.9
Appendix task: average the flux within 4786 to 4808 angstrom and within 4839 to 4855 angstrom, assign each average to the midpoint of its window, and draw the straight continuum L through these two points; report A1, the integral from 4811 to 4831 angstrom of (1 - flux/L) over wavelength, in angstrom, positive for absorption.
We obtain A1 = -4.10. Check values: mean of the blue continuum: 1.26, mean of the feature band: 1.94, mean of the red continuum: 1.99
